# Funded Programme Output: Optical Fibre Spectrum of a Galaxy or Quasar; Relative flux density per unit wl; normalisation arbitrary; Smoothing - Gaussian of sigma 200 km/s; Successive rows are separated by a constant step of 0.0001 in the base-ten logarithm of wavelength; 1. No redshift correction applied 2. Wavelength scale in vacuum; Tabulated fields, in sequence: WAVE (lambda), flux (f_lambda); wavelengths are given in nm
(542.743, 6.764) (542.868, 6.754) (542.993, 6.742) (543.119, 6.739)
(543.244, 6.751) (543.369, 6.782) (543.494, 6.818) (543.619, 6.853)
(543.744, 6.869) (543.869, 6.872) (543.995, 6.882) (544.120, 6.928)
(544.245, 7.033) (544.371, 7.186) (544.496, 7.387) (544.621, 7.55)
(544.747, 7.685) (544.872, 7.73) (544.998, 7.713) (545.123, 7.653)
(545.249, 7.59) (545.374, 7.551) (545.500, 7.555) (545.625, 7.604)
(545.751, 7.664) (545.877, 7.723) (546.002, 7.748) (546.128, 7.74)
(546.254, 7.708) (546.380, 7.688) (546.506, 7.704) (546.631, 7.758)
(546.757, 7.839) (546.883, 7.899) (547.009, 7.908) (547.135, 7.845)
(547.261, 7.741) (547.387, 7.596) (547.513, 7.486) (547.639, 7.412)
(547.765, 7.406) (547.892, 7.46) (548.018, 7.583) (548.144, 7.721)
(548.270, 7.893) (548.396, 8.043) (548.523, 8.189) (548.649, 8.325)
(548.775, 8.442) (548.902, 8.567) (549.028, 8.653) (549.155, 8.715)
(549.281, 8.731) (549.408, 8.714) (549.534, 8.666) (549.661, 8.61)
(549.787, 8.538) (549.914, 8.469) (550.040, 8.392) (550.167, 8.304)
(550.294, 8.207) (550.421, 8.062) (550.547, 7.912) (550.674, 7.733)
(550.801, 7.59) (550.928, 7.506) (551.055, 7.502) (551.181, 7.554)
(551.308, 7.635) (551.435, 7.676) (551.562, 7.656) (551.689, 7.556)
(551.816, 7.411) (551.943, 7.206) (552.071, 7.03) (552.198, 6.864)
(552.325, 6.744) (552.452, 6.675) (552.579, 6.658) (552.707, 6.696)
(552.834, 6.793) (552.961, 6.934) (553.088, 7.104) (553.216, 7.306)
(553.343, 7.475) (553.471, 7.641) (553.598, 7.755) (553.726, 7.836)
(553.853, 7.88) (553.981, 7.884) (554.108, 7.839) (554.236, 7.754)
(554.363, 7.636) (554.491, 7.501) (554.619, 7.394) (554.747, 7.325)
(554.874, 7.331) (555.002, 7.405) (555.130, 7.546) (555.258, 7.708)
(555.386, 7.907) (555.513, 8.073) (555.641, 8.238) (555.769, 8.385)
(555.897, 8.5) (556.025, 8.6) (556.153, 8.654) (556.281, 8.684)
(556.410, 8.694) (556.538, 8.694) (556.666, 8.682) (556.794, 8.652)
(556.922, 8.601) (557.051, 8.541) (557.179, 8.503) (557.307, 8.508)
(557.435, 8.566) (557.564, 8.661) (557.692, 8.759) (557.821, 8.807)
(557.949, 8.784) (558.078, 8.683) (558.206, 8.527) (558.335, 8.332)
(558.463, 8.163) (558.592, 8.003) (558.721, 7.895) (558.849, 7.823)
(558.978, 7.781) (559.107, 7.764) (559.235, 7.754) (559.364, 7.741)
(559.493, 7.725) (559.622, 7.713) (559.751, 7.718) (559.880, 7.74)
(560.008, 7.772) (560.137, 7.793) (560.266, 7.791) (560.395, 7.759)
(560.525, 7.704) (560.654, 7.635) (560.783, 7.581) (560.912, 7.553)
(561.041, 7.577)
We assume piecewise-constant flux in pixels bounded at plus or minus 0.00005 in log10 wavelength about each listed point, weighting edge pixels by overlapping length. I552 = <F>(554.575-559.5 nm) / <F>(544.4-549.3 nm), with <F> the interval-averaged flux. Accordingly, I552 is 1.05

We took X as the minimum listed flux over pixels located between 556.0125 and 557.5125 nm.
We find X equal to 8.503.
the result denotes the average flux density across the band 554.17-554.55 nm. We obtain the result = 7.63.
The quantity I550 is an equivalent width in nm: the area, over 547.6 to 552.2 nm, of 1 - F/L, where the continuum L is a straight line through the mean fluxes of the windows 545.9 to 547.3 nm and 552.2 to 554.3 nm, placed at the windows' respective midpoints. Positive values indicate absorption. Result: -0.254 nm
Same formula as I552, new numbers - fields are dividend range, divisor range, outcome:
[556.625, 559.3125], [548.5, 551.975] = 1.03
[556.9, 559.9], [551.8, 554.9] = 1.12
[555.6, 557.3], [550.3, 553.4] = 1.17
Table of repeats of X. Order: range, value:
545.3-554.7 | 6.658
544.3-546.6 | 7.186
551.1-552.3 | 6.864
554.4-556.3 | 7.325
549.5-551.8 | 7.502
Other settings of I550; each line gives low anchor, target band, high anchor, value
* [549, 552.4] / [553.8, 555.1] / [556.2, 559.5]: 0.09 nm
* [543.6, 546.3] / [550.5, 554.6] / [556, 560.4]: 0.26 nm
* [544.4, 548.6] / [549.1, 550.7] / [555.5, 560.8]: -0.11 nm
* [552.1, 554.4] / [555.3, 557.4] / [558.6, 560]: -0.26 nm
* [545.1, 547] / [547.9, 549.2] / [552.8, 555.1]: -0.09 nm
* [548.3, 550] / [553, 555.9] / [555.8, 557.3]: 0.30 nm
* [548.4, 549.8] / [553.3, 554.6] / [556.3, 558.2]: 0.13 nm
